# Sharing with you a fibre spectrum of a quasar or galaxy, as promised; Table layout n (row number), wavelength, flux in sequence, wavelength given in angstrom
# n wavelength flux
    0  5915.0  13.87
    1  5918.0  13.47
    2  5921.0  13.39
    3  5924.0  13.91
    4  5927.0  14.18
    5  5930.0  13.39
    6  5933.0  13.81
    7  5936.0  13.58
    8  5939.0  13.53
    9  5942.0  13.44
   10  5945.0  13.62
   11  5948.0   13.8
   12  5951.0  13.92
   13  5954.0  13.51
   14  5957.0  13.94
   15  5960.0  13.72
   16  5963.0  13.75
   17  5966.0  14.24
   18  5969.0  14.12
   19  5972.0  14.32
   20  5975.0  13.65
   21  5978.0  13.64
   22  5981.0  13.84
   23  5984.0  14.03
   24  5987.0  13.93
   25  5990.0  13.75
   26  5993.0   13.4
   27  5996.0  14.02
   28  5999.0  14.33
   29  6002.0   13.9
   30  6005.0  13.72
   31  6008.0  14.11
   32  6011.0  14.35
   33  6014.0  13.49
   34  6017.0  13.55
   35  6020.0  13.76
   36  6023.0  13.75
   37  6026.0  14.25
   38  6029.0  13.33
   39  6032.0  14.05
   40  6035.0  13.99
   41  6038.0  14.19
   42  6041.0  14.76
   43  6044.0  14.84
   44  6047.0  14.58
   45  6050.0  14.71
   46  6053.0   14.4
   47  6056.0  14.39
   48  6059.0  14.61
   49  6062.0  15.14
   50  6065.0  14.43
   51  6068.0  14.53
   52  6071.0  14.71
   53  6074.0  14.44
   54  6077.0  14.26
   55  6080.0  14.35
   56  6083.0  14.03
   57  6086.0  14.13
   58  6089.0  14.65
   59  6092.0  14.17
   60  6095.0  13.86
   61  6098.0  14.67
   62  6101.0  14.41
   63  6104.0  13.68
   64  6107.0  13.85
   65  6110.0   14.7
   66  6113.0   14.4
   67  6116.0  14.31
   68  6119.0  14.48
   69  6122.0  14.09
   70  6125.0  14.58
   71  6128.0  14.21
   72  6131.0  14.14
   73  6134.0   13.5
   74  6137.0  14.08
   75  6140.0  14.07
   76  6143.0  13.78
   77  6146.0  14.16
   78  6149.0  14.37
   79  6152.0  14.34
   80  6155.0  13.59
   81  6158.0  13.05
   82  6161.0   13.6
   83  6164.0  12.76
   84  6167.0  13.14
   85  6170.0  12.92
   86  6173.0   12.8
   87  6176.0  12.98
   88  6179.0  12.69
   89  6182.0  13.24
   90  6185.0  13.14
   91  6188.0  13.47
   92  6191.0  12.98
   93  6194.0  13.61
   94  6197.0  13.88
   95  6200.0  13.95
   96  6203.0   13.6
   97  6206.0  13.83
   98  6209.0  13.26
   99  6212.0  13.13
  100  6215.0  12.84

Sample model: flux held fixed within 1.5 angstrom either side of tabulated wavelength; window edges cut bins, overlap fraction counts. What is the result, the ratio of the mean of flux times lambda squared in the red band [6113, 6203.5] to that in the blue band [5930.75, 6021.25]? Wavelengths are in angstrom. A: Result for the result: 1.0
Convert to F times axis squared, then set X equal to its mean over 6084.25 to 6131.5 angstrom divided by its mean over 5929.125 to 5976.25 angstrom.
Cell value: 1.1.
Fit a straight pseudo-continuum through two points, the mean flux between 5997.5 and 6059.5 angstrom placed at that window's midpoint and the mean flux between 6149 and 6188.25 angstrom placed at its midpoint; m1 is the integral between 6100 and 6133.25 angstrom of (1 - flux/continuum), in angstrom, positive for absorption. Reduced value -1.62 angstrom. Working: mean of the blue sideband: 14.1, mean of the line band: 14.2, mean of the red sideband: 13.2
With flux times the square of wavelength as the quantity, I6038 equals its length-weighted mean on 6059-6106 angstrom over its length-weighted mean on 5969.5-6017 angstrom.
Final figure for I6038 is 1.1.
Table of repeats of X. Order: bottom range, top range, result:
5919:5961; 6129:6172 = 1.07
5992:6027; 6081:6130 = 1.06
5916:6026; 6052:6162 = 1.08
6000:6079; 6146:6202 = 0.98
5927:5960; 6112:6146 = 1.10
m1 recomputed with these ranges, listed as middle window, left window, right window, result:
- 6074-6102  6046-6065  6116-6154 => 0.3 angstrom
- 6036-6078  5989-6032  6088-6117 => -1.5 angstrom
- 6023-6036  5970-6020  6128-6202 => -0.1 angstrom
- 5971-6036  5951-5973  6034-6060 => 1.6 angstrom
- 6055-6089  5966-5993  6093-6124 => -0.8 angstrom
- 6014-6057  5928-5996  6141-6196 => -1.6 angstrom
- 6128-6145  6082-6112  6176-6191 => -0.3 angstrom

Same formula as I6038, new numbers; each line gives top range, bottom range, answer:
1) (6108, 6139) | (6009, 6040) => 1.06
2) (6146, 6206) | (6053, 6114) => 0.96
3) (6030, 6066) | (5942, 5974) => 1.08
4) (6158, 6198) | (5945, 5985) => 1.02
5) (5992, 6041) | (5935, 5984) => 1.03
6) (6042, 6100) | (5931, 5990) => 1.09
